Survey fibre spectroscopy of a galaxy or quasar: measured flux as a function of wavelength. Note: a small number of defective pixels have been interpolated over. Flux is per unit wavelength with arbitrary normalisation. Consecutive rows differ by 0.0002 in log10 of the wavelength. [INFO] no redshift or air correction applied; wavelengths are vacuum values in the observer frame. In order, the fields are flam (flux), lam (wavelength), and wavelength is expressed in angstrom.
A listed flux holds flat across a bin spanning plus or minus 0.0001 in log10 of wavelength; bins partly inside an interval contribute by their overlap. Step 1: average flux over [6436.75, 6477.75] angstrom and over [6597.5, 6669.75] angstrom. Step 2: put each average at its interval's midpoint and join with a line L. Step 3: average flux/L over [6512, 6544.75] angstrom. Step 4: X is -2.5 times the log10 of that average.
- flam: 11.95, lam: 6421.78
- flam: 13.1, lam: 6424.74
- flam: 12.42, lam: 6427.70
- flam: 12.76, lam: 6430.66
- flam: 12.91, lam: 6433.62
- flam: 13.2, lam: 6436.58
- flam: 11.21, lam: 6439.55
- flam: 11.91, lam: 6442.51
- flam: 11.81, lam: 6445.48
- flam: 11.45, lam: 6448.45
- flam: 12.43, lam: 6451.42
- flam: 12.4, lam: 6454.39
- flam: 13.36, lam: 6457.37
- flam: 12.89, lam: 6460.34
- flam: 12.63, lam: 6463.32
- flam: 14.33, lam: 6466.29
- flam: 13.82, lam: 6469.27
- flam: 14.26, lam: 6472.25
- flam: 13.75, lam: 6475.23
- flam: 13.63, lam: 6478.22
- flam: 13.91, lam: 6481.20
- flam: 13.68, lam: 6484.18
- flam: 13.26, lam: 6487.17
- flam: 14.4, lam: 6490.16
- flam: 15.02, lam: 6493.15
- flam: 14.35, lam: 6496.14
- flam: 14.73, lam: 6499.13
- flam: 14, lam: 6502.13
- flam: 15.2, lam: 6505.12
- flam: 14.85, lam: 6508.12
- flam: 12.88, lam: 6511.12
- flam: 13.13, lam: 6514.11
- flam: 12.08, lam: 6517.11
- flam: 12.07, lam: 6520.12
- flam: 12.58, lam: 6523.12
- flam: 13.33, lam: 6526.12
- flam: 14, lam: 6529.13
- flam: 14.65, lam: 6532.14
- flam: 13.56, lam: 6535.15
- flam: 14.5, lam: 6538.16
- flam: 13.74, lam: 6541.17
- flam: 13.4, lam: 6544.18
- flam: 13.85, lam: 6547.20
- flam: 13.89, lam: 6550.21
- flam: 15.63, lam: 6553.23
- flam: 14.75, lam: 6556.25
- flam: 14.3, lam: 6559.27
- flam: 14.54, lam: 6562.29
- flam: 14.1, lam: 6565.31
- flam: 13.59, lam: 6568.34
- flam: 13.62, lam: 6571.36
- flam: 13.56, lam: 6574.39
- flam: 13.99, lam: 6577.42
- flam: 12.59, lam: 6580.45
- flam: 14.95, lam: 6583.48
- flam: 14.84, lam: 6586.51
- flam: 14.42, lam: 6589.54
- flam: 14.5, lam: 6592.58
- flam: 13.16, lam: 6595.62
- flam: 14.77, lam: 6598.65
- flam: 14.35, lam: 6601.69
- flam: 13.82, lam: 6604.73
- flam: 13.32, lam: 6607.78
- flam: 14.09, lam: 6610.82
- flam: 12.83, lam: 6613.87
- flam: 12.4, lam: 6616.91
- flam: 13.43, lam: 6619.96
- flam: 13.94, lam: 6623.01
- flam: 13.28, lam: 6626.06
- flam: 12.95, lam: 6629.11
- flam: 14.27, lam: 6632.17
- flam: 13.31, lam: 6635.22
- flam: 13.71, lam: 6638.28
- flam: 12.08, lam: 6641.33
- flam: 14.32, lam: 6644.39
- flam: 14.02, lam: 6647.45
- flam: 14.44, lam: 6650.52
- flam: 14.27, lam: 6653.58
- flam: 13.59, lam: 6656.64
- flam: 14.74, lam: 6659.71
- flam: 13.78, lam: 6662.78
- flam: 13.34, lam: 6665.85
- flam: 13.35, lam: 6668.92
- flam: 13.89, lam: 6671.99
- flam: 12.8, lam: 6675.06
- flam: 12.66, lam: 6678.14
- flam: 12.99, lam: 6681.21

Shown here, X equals -0.02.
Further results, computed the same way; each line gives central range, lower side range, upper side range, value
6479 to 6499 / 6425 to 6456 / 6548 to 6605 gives -0.094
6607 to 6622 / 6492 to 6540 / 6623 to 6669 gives 0.040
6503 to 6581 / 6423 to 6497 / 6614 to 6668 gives -0.035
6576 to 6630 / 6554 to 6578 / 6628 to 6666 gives 0.015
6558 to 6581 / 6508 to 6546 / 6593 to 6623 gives -0.025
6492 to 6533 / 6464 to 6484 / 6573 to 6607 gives 0.015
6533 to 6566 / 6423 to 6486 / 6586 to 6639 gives -0.063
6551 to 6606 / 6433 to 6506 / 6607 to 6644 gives -0.067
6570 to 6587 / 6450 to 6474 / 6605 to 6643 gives -0.045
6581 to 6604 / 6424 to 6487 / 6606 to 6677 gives -0.073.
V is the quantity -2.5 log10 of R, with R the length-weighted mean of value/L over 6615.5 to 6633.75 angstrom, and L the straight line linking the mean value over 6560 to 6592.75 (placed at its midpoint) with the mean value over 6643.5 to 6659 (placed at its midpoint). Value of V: 0.06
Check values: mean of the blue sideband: 14.1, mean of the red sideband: 14.1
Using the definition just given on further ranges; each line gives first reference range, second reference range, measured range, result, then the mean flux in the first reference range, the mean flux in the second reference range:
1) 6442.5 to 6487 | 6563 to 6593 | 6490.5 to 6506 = -0.10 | 13.1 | 14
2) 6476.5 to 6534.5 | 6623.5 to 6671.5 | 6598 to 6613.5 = -0.02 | 13.8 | 13.7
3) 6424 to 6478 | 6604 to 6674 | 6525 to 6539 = -0.07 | 12.8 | 13.6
